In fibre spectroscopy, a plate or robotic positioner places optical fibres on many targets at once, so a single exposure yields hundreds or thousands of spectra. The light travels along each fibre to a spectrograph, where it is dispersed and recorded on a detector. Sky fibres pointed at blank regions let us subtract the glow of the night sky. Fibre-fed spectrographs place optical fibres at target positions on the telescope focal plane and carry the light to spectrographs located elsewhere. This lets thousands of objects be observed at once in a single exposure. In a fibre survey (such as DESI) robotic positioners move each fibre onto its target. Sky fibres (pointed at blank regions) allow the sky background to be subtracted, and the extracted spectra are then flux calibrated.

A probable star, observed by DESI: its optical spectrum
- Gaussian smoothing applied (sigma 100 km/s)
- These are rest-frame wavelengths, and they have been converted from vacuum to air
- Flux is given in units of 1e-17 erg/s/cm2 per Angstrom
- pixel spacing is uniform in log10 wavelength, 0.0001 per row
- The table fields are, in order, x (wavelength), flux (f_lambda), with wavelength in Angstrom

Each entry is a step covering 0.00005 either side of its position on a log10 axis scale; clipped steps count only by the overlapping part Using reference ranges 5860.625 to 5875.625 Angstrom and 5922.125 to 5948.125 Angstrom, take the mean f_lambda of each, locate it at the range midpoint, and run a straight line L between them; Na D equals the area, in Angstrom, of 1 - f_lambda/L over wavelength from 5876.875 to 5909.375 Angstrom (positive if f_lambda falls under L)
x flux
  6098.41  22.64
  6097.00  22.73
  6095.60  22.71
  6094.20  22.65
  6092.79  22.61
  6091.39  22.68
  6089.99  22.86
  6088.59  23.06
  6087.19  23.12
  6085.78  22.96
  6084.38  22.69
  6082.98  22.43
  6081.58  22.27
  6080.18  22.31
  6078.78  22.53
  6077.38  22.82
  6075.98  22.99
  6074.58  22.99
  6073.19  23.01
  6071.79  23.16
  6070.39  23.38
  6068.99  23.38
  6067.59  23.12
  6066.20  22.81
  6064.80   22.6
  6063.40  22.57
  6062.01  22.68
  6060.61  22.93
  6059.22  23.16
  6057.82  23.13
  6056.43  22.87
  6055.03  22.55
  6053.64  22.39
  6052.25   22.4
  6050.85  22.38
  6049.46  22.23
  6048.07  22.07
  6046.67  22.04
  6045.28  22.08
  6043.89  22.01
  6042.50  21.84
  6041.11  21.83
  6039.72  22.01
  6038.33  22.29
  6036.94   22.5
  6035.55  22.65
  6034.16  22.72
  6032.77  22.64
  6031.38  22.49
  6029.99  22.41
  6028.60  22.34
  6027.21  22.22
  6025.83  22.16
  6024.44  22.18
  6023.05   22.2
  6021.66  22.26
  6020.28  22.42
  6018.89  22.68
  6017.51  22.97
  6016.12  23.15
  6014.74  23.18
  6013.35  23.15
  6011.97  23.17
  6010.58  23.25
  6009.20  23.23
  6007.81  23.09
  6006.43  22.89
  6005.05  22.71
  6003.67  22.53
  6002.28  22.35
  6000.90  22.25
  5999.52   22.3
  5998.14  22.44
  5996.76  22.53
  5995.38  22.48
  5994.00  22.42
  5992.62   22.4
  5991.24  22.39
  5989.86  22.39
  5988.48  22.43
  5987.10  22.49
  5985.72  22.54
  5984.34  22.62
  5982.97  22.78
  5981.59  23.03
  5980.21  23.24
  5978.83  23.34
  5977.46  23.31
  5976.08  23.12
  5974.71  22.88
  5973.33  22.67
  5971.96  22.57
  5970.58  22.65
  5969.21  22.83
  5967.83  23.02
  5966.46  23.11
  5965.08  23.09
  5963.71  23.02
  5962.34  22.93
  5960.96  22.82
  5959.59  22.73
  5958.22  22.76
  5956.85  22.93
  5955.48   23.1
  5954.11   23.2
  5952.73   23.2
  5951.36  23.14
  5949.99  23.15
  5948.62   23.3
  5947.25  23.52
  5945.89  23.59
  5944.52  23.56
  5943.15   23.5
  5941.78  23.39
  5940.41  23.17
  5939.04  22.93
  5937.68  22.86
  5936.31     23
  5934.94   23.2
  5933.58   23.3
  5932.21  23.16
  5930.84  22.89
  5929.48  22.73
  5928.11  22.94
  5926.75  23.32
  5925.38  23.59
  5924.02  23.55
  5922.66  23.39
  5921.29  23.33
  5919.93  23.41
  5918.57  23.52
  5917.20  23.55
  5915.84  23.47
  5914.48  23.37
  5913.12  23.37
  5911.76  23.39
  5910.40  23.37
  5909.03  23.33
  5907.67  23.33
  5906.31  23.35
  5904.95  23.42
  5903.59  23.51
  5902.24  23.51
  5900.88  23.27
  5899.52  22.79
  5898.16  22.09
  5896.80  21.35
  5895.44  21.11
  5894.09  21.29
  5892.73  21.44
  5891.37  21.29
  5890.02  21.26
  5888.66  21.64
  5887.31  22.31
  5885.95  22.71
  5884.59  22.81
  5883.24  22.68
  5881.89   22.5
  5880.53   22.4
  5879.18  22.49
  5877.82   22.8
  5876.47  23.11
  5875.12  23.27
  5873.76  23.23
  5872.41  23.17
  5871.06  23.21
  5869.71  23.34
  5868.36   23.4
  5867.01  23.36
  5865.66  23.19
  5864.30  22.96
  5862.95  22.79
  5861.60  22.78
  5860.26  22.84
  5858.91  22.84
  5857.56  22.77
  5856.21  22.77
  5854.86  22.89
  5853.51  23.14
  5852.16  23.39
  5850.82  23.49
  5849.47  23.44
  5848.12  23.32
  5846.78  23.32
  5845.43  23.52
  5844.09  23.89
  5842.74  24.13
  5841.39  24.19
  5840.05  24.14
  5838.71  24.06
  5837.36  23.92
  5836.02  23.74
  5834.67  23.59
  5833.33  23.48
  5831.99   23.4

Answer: 1.0 Angstrom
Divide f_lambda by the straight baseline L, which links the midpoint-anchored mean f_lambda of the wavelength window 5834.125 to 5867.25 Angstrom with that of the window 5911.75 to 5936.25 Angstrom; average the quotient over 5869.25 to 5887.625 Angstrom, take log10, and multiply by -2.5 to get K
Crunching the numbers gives 0.02 mag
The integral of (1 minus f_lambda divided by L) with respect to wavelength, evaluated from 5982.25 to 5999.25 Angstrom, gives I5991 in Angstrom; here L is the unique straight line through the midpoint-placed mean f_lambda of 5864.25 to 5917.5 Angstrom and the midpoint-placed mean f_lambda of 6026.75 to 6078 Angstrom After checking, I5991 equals 0.13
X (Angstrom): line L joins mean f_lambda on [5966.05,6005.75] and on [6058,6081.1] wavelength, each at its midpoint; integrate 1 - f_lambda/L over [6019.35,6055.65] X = 0.8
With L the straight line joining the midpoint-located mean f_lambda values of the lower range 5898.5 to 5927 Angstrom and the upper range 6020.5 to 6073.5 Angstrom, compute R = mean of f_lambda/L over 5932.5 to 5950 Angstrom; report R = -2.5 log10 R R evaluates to 0.00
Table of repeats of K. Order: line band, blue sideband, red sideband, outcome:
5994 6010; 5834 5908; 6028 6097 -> 0.01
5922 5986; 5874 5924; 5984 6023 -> -0.02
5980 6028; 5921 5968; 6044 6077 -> 0.01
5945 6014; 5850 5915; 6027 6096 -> -0.01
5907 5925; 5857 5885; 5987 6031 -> -0.03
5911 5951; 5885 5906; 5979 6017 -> -0.04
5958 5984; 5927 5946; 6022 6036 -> 0.00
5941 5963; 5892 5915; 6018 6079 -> -0.02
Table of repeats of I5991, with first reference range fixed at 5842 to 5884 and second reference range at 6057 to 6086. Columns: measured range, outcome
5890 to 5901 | 0.6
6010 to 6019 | -0.1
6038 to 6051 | 0.5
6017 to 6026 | 0.2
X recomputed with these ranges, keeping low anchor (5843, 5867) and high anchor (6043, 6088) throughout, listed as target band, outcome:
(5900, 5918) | -0.3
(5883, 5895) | 0.6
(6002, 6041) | 0.3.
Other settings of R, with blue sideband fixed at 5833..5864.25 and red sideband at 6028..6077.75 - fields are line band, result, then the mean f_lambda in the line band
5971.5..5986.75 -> 0.00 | 22.9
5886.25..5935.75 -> 0.01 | 22.9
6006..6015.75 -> -0.02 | 23.1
